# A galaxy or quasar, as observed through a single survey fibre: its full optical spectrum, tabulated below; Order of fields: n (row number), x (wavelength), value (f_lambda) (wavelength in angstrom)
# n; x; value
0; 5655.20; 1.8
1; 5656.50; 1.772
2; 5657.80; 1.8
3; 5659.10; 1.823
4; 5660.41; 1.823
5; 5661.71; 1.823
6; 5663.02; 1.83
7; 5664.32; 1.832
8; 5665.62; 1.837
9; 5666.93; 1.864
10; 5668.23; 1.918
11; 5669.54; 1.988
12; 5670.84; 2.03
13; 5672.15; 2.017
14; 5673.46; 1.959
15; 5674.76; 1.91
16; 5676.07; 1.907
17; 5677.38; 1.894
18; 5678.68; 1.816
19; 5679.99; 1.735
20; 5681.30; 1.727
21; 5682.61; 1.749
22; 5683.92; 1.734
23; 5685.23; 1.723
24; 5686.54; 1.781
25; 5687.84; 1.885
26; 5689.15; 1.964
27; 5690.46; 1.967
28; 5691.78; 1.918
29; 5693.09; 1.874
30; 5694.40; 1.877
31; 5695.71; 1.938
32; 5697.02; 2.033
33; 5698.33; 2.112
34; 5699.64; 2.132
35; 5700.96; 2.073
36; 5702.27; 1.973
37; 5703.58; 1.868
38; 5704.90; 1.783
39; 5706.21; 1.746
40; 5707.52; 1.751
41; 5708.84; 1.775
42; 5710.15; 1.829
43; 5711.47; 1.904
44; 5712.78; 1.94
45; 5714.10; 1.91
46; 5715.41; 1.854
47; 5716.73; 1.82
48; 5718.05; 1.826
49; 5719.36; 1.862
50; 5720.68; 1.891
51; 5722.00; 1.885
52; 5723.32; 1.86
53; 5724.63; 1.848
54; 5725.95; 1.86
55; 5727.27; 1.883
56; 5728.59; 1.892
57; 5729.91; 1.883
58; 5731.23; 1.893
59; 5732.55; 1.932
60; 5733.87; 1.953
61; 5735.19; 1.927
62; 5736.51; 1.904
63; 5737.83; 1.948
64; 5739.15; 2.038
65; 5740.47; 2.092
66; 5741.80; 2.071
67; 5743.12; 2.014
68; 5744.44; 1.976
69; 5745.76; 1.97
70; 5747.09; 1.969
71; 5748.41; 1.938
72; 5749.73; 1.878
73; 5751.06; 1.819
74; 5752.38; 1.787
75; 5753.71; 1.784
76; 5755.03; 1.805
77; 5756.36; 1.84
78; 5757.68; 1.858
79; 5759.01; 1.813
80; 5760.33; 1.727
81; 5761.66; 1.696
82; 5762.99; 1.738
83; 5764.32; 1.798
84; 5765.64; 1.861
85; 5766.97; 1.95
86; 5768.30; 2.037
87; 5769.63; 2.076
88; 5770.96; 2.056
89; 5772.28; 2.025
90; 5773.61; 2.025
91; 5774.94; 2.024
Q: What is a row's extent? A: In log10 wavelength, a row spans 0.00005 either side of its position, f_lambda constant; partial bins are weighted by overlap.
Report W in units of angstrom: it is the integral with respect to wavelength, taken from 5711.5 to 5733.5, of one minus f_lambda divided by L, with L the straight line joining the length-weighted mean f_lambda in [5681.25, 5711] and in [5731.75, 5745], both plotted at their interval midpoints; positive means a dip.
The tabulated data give 0.8 angstrom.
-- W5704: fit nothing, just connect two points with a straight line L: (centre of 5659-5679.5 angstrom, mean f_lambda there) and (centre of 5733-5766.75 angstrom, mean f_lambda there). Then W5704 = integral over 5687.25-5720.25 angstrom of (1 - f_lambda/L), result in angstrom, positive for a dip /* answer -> -0.2 angstrom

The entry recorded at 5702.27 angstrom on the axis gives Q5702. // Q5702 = 1.973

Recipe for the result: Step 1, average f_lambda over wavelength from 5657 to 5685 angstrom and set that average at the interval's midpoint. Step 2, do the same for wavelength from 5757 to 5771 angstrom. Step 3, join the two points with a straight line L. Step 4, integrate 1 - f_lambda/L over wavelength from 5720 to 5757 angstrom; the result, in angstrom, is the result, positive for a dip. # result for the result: -0.99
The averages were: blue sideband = 1.86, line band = 1.91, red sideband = 1.87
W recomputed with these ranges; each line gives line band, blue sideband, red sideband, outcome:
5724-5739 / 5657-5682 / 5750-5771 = -0.43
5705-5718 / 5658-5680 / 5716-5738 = 0.35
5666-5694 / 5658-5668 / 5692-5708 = 0.08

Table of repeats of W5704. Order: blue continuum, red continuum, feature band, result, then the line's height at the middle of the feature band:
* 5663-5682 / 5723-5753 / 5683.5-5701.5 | -0.30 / 1.9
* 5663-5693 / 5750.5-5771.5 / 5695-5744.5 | -1.50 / 1.86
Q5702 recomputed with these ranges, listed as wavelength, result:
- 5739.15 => 2.038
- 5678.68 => 1.816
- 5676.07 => 1.907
